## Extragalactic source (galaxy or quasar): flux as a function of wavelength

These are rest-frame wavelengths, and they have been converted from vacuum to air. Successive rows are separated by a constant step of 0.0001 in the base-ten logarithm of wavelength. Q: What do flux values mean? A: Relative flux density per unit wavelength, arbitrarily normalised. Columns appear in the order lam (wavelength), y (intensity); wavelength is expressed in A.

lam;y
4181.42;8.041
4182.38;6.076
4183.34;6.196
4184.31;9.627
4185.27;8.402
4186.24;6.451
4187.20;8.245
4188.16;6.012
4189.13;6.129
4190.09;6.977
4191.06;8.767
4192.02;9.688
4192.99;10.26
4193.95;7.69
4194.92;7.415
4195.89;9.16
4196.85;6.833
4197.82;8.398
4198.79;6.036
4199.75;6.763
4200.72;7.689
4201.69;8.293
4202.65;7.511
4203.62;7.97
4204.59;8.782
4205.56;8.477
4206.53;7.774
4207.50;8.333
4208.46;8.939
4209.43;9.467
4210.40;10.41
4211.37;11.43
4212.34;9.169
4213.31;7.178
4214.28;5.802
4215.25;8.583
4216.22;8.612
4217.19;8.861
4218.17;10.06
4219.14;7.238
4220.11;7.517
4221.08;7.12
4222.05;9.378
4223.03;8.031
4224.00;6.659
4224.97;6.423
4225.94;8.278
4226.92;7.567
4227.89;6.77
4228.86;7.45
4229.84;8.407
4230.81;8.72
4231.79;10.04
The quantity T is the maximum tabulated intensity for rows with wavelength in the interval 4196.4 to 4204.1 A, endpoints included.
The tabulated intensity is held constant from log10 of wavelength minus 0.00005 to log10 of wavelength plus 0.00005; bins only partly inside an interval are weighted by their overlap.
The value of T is 8.398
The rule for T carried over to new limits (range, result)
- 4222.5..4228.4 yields 8.278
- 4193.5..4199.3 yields 9.16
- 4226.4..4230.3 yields 8.407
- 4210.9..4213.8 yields 11.43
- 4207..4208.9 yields 8.939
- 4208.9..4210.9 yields 10.41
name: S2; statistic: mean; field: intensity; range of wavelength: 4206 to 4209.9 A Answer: 8.64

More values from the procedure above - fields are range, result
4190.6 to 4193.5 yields 9.58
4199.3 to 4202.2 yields 7.6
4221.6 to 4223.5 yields 8.66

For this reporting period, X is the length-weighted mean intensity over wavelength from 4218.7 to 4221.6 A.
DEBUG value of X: 7.33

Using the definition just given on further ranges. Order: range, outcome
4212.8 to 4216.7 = 7.56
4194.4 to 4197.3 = 7.81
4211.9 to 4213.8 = 8.14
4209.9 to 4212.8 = 10.3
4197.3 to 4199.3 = 7.2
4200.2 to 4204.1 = 7.86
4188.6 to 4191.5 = 7.24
